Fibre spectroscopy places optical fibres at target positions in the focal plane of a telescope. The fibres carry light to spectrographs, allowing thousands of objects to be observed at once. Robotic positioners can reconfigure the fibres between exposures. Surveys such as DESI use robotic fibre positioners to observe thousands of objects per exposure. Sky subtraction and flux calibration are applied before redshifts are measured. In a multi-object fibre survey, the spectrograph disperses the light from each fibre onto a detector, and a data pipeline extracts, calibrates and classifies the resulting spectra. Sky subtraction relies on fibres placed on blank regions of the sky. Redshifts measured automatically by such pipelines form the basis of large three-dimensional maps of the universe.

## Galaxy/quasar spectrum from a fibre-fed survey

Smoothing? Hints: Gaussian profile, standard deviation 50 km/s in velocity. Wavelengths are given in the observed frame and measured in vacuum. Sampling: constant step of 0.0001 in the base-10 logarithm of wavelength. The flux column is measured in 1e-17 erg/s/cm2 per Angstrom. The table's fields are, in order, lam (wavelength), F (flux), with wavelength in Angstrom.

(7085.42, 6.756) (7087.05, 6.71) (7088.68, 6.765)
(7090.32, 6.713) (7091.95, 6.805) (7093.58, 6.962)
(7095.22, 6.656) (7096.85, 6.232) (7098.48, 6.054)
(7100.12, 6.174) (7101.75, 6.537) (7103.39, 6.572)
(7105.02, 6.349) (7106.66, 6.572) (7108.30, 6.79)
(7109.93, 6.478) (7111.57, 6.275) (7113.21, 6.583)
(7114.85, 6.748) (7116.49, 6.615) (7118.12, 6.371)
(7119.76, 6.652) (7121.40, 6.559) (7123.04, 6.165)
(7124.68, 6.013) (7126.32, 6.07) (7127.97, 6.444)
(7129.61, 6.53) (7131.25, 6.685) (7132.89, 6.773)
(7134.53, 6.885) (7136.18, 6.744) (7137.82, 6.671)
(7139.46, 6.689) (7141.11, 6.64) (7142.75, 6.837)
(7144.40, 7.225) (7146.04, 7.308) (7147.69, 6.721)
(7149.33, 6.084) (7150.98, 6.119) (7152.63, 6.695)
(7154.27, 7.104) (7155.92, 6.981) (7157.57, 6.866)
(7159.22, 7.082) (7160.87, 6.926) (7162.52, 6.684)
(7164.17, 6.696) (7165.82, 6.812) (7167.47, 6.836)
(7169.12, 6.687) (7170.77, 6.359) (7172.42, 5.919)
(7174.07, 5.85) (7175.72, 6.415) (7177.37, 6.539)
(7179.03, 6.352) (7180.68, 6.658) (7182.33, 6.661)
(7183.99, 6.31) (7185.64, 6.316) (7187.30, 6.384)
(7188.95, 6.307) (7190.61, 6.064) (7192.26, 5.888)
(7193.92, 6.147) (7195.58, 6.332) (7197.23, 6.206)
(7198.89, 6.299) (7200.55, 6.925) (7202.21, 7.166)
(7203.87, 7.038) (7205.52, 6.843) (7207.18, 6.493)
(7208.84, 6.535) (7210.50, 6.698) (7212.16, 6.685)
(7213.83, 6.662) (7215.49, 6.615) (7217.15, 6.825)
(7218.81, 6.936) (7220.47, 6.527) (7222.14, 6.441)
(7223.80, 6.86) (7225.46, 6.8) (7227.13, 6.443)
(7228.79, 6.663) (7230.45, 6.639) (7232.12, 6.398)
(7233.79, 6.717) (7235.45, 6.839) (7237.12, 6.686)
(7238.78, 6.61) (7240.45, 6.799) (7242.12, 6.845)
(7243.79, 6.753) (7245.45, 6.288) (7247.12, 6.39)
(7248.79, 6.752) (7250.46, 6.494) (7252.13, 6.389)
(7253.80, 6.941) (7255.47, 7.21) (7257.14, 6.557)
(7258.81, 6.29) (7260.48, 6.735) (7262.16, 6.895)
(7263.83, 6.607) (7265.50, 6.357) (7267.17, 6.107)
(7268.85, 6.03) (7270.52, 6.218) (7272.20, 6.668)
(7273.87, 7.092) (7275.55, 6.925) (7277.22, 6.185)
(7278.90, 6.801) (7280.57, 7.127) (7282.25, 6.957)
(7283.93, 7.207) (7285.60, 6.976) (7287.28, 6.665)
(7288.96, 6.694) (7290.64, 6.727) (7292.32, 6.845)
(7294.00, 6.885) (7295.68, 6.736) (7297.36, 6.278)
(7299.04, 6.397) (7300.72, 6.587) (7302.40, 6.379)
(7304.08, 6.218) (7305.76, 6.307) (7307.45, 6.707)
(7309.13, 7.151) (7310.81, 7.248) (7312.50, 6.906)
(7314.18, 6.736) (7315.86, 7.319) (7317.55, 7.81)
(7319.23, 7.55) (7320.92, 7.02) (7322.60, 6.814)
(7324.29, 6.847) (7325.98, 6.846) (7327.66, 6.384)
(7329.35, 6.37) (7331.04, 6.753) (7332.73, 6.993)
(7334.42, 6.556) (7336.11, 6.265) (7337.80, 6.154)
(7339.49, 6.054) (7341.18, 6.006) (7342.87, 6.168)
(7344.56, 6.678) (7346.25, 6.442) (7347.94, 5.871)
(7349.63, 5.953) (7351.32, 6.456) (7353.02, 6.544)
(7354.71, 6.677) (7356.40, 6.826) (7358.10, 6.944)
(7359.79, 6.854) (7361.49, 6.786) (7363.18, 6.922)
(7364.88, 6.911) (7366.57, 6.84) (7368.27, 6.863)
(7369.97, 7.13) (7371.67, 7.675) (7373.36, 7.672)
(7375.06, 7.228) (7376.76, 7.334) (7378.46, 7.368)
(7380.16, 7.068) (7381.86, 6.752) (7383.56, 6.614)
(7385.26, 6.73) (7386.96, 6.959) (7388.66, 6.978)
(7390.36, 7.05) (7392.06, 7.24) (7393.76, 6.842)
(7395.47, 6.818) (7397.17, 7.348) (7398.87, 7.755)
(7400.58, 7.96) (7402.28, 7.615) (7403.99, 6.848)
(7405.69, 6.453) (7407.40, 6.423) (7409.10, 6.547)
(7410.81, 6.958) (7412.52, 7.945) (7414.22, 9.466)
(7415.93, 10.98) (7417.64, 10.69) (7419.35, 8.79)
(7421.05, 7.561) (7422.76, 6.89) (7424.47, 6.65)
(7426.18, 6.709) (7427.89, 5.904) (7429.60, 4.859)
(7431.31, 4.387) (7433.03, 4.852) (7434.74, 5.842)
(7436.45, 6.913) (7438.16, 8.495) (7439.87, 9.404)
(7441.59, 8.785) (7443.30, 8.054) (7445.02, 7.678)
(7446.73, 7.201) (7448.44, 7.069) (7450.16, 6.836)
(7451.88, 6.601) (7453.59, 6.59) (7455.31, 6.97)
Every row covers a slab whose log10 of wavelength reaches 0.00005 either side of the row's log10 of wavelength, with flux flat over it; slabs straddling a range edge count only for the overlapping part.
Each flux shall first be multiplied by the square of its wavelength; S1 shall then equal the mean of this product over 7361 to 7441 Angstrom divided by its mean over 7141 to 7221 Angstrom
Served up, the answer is 1.16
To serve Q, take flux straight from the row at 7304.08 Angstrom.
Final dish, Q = 6.218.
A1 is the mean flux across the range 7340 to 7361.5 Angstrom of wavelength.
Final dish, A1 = 6.46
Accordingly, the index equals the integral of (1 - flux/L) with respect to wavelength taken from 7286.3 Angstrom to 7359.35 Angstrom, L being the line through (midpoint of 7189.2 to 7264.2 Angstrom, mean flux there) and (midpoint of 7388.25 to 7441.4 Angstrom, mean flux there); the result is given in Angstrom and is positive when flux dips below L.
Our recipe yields 3.3 Angstrom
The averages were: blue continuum 6.62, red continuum 7.28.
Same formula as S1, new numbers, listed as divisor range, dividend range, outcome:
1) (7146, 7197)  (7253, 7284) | 1.05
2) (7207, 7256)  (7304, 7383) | 1.05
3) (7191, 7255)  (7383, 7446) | 1.16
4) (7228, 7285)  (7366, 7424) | 1.16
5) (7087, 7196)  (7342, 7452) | 1.17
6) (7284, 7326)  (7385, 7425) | 1.14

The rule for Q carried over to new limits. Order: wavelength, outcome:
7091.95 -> 6.805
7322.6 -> 6.814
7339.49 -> 6.054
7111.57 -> 6.275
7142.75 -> 6.837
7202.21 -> 7.166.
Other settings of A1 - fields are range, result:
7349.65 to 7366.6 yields 6.73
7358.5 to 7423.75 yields 7.39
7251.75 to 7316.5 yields 6.69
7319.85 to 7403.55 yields 6.84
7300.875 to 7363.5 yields 6.66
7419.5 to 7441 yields 6.64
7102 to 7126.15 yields 6.47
